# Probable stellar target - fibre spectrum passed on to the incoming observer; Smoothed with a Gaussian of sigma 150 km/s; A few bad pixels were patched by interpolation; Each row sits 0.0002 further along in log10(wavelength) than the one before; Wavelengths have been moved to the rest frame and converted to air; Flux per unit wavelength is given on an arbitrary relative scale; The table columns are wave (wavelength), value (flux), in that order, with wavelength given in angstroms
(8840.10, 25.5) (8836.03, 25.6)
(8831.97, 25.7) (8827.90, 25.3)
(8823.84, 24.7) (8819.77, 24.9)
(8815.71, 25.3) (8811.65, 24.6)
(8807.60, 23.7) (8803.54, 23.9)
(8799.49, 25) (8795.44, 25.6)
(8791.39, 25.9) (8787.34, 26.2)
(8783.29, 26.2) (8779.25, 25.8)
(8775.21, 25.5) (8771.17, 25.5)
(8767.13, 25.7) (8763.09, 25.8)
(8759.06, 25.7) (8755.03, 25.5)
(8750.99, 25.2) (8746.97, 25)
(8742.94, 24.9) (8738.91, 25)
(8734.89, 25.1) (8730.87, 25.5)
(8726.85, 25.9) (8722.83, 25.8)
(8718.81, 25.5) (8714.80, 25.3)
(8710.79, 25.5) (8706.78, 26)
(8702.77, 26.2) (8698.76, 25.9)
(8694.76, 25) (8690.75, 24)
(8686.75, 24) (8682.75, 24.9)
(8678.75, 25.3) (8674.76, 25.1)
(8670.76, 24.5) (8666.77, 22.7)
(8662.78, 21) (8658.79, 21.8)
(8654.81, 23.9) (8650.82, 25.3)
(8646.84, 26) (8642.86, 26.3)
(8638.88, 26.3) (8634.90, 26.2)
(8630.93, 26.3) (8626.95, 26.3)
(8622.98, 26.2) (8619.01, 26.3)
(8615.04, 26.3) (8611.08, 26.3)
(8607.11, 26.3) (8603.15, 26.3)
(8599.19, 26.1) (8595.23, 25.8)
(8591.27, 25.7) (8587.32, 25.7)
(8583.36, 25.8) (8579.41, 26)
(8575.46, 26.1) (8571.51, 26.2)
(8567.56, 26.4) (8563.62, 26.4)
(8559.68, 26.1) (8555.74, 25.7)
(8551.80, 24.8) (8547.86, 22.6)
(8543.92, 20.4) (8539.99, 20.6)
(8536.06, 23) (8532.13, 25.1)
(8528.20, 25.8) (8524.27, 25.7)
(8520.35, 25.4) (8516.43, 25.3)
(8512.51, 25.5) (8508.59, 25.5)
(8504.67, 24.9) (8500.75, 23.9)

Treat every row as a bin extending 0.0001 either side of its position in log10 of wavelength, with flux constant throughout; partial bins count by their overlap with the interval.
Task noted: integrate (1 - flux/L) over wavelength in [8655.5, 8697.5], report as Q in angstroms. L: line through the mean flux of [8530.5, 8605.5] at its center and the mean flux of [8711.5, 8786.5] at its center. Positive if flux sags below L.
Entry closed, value 2.38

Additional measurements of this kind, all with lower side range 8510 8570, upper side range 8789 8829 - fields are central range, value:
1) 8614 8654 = -2.22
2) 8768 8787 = -0.71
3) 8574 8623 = -2.77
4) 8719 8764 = -1.04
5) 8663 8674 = 0.62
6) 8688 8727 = -1.06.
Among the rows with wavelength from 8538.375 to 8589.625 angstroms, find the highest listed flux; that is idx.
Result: 26.4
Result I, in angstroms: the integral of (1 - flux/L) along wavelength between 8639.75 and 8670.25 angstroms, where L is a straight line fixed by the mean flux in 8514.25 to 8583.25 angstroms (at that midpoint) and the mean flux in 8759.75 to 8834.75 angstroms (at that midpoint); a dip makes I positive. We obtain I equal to 1.3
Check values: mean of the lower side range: 24.8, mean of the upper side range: 25.3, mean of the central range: 24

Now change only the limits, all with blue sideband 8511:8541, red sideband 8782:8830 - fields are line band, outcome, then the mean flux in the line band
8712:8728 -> -0.41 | 25.6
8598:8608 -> -0.59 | 26.2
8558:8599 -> -2.12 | 26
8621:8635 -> -0.81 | 26.3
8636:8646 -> -0.57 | 26.3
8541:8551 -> 1.17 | 21.8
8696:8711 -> -0.58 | 25.9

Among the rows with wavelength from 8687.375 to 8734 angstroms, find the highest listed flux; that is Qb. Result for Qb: 26.2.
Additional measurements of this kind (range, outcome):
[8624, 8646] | 26.3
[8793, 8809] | 25.6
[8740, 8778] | 25.8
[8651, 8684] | 25.3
